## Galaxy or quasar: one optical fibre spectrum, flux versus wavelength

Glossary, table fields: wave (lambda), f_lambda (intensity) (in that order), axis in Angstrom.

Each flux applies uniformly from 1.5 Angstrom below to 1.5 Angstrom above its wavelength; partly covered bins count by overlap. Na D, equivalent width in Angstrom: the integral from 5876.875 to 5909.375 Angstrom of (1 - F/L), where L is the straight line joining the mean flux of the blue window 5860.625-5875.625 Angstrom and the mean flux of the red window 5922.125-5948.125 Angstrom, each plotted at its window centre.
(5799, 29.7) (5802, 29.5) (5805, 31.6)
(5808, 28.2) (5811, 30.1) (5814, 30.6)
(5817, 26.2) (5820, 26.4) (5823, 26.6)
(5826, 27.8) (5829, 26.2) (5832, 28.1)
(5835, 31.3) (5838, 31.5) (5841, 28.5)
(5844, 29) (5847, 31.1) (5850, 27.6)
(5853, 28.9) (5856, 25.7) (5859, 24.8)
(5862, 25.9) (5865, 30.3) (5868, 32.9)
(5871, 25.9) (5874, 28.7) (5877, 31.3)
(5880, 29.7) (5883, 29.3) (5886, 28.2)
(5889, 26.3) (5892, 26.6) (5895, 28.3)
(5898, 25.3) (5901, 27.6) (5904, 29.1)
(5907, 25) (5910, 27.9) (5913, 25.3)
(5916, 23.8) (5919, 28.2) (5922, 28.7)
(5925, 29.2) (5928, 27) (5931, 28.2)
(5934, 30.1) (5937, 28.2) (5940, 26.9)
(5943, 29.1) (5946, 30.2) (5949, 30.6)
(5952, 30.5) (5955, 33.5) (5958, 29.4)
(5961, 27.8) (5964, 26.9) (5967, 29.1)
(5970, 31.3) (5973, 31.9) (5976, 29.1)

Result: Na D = 1.1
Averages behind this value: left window 28.8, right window 28.7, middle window 27.7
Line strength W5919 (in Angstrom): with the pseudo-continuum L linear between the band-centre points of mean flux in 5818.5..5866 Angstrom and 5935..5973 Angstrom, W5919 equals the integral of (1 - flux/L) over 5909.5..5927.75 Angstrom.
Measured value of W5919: 1.2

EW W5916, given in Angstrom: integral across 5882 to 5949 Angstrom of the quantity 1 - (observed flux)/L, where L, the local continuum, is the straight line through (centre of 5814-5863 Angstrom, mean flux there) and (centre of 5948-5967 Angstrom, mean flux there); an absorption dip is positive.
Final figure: 3.2 Angstrom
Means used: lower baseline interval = 28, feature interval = 27.7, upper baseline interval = 29.7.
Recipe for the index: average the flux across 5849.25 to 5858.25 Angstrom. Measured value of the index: 27.2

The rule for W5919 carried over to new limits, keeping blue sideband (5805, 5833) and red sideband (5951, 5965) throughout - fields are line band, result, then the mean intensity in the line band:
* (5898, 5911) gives 0.8 Angstrom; 27.1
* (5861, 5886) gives -0.5 Angstrom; 29.3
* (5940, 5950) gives 0.0 Angstrom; 29.5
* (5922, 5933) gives 0.4 Angstrom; 28.3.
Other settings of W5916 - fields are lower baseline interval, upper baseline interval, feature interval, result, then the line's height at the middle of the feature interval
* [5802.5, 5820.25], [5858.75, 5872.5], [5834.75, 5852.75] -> -0.7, 28.6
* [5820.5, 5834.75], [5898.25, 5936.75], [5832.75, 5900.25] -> -2.5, 27.5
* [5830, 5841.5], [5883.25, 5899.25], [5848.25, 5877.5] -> 0.4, 28.5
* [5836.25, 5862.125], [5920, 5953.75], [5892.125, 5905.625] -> 0.6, 28.7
